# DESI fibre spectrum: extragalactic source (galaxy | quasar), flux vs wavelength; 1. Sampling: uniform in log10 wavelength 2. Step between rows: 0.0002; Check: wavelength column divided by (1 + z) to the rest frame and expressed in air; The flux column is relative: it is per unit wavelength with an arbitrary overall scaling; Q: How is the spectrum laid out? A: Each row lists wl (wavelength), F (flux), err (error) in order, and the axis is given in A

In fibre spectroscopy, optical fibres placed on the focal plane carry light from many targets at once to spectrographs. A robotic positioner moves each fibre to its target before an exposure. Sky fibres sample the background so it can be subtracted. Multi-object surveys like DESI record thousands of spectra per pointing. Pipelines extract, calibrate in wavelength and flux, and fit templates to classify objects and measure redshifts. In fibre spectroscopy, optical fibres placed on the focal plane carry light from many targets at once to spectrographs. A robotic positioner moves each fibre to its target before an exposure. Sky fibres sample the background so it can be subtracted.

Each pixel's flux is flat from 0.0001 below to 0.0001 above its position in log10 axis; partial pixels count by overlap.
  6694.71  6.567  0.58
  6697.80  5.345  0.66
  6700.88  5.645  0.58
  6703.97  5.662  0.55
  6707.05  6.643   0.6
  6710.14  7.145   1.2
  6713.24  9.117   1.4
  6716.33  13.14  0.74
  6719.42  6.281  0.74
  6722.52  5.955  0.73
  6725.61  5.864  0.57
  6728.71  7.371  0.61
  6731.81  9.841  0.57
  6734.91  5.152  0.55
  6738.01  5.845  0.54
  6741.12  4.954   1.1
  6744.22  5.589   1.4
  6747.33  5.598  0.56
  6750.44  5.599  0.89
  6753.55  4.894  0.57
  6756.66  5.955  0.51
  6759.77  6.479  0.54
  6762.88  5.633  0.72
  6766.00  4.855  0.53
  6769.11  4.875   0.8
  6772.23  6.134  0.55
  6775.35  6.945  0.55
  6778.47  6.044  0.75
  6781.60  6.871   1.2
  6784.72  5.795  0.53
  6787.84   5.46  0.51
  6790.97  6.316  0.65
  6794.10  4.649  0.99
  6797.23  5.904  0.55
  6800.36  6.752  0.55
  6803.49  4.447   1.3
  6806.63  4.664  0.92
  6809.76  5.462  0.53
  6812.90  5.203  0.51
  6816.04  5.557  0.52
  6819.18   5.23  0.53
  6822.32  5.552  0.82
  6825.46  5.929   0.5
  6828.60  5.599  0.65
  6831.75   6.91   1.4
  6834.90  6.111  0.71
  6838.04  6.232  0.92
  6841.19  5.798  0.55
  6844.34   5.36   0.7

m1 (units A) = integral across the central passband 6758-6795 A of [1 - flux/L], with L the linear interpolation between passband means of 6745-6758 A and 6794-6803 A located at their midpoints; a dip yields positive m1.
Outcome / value -1.3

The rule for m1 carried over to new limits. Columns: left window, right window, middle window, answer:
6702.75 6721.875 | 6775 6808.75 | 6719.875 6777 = 7.9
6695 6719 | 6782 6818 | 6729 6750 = 1.8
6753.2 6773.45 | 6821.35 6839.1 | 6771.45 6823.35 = 1.1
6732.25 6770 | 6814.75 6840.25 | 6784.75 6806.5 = 0.8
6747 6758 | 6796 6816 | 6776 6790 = -1.7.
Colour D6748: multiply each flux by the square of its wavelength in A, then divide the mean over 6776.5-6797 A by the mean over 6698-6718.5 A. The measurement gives 0.78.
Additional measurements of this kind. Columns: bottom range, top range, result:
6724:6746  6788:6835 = 0.90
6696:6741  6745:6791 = 0.84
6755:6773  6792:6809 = 0.96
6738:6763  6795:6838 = 1.03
